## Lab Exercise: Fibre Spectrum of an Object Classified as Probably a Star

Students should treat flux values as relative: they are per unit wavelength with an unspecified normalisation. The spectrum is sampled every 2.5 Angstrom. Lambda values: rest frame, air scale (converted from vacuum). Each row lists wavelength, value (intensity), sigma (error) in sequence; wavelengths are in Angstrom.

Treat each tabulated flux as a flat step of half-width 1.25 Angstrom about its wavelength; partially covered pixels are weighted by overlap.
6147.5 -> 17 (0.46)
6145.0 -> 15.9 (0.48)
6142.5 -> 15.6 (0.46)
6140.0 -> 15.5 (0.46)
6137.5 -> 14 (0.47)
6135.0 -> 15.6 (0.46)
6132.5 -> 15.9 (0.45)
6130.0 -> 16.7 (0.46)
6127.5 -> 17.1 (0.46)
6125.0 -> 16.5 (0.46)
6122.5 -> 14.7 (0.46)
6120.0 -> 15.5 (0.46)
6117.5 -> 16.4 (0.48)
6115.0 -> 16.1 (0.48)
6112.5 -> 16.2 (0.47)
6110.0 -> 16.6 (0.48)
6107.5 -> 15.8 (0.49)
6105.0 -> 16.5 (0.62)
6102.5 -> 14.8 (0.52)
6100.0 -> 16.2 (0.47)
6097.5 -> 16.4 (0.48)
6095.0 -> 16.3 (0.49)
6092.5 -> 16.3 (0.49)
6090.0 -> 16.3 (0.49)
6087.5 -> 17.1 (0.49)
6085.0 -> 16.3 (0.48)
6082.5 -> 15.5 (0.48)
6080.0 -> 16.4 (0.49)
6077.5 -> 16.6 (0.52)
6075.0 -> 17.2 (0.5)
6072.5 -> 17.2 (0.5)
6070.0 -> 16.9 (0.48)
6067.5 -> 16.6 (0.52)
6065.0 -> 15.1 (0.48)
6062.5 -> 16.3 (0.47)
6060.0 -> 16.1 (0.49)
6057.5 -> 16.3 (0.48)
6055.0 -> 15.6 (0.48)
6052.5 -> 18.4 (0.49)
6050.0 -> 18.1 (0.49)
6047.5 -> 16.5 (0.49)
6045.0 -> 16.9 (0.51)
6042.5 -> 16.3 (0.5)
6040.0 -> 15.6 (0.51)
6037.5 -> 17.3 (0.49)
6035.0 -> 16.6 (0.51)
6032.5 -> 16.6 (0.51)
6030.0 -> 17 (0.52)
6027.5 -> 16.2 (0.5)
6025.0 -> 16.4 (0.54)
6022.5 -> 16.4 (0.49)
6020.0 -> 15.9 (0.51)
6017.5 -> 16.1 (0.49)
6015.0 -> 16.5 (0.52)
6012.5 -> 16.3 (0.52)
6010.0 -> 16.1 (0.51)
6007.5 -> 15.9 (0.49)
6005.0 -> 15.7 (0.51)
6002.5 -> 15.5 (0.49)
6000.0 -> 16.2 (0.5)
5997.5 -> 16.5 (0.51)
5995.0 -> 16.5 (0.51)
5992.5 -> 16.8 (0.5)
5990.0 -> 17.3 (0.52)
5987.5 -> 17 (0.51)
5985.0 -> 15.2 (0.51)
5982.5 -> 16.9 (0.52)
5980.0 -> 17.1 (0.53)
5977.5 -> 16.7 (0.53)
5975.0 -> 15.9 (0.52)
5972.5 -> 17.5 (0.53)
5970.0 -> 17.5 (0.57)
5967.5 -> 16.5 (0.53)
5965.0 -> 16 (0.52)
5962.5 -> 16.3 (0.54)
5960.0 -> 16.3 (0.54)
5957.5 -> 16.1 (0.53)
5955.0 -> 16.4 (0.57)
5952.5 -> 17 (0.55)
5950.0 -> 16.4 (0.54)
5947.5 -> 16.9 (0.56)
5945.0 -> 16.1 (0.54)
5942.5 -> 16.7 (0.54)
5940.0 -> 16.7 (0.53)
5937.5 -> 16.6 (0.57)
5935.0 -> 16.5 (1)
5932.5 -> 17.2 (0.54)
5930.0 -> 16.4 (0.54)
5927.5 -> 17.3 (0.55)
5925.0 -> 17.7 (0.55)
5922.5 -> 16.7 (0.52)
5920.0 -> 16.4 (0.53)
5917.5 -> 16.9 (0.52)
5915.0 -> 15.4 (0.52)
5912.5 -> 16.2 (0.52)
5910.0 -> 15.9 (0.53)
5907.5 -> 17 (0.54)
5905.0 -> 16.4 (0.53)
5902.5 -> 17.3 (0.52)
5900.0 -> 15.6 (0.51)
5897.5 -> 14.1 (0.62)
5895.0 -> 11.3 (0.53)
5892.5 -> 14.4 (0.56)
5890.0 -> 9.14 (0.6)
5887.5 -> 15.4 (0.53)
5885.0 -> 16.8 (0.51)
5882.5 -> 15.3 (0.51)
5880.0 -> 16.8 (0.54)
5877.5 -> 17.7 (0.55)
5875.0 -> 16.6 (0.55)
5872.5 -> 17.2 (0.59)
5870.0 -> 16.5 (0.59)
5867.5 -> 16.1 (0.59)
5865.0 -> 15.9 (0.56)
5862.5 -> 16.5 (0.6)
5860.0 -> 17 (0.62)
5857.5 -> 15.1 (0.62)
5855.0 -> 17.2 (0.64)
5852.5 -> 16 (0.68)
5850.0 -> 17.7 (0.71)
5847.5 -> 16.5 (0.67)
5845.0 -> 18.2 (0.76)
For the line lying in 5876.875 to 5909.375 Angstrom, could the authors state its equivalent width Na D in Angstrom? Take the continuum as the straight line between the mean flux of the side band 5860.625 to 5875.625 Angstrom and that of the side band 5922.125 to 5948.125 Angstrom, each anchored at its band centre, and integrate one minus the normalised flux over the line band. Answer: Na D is 2.9 Angstrom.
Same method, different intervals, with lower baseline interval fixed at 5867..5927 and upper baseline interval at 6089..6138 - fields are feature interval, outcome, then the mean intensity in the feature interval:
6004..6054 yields -1.9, 16.5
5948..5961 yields -0.5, 16.5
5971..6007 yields -1.3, 16.5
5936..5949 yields -0.6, 16.6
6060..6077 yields -0.6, 16.5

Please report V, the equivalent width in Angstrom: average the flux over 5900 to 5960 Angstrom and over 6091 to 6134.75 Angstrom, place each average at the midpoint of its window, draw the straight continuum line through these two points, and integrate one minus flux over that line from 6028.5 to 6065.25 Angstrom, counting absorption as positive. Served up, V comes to -0.76 Angstrom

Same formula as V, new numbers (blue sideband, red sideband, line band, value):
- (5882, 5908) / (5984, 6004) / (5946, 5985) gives -1.68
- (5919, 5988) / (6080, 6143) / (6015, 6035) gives -0.05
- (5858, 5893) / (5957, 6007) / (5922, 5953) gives -1.11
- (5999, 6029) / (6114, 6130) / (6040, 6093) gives -1.48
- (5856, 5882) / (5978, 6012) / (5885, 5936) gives 2.41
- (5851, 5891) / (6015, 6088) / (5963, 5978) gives -0.34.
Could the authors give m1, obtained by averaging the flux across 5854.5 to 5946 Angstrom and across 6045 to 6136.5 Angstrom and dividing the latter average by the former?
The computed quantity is 1.02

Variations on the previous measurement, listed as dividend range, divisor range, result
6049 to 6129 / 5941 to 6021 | 1.00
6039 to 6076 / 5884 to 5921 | 1.09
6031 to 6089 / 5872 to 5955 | 1.03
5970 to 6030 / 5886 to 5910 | 1.12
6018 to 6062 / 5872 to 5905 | 1.09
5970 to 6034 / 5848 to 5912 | 1.04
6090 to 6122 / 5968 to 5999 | 0.96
